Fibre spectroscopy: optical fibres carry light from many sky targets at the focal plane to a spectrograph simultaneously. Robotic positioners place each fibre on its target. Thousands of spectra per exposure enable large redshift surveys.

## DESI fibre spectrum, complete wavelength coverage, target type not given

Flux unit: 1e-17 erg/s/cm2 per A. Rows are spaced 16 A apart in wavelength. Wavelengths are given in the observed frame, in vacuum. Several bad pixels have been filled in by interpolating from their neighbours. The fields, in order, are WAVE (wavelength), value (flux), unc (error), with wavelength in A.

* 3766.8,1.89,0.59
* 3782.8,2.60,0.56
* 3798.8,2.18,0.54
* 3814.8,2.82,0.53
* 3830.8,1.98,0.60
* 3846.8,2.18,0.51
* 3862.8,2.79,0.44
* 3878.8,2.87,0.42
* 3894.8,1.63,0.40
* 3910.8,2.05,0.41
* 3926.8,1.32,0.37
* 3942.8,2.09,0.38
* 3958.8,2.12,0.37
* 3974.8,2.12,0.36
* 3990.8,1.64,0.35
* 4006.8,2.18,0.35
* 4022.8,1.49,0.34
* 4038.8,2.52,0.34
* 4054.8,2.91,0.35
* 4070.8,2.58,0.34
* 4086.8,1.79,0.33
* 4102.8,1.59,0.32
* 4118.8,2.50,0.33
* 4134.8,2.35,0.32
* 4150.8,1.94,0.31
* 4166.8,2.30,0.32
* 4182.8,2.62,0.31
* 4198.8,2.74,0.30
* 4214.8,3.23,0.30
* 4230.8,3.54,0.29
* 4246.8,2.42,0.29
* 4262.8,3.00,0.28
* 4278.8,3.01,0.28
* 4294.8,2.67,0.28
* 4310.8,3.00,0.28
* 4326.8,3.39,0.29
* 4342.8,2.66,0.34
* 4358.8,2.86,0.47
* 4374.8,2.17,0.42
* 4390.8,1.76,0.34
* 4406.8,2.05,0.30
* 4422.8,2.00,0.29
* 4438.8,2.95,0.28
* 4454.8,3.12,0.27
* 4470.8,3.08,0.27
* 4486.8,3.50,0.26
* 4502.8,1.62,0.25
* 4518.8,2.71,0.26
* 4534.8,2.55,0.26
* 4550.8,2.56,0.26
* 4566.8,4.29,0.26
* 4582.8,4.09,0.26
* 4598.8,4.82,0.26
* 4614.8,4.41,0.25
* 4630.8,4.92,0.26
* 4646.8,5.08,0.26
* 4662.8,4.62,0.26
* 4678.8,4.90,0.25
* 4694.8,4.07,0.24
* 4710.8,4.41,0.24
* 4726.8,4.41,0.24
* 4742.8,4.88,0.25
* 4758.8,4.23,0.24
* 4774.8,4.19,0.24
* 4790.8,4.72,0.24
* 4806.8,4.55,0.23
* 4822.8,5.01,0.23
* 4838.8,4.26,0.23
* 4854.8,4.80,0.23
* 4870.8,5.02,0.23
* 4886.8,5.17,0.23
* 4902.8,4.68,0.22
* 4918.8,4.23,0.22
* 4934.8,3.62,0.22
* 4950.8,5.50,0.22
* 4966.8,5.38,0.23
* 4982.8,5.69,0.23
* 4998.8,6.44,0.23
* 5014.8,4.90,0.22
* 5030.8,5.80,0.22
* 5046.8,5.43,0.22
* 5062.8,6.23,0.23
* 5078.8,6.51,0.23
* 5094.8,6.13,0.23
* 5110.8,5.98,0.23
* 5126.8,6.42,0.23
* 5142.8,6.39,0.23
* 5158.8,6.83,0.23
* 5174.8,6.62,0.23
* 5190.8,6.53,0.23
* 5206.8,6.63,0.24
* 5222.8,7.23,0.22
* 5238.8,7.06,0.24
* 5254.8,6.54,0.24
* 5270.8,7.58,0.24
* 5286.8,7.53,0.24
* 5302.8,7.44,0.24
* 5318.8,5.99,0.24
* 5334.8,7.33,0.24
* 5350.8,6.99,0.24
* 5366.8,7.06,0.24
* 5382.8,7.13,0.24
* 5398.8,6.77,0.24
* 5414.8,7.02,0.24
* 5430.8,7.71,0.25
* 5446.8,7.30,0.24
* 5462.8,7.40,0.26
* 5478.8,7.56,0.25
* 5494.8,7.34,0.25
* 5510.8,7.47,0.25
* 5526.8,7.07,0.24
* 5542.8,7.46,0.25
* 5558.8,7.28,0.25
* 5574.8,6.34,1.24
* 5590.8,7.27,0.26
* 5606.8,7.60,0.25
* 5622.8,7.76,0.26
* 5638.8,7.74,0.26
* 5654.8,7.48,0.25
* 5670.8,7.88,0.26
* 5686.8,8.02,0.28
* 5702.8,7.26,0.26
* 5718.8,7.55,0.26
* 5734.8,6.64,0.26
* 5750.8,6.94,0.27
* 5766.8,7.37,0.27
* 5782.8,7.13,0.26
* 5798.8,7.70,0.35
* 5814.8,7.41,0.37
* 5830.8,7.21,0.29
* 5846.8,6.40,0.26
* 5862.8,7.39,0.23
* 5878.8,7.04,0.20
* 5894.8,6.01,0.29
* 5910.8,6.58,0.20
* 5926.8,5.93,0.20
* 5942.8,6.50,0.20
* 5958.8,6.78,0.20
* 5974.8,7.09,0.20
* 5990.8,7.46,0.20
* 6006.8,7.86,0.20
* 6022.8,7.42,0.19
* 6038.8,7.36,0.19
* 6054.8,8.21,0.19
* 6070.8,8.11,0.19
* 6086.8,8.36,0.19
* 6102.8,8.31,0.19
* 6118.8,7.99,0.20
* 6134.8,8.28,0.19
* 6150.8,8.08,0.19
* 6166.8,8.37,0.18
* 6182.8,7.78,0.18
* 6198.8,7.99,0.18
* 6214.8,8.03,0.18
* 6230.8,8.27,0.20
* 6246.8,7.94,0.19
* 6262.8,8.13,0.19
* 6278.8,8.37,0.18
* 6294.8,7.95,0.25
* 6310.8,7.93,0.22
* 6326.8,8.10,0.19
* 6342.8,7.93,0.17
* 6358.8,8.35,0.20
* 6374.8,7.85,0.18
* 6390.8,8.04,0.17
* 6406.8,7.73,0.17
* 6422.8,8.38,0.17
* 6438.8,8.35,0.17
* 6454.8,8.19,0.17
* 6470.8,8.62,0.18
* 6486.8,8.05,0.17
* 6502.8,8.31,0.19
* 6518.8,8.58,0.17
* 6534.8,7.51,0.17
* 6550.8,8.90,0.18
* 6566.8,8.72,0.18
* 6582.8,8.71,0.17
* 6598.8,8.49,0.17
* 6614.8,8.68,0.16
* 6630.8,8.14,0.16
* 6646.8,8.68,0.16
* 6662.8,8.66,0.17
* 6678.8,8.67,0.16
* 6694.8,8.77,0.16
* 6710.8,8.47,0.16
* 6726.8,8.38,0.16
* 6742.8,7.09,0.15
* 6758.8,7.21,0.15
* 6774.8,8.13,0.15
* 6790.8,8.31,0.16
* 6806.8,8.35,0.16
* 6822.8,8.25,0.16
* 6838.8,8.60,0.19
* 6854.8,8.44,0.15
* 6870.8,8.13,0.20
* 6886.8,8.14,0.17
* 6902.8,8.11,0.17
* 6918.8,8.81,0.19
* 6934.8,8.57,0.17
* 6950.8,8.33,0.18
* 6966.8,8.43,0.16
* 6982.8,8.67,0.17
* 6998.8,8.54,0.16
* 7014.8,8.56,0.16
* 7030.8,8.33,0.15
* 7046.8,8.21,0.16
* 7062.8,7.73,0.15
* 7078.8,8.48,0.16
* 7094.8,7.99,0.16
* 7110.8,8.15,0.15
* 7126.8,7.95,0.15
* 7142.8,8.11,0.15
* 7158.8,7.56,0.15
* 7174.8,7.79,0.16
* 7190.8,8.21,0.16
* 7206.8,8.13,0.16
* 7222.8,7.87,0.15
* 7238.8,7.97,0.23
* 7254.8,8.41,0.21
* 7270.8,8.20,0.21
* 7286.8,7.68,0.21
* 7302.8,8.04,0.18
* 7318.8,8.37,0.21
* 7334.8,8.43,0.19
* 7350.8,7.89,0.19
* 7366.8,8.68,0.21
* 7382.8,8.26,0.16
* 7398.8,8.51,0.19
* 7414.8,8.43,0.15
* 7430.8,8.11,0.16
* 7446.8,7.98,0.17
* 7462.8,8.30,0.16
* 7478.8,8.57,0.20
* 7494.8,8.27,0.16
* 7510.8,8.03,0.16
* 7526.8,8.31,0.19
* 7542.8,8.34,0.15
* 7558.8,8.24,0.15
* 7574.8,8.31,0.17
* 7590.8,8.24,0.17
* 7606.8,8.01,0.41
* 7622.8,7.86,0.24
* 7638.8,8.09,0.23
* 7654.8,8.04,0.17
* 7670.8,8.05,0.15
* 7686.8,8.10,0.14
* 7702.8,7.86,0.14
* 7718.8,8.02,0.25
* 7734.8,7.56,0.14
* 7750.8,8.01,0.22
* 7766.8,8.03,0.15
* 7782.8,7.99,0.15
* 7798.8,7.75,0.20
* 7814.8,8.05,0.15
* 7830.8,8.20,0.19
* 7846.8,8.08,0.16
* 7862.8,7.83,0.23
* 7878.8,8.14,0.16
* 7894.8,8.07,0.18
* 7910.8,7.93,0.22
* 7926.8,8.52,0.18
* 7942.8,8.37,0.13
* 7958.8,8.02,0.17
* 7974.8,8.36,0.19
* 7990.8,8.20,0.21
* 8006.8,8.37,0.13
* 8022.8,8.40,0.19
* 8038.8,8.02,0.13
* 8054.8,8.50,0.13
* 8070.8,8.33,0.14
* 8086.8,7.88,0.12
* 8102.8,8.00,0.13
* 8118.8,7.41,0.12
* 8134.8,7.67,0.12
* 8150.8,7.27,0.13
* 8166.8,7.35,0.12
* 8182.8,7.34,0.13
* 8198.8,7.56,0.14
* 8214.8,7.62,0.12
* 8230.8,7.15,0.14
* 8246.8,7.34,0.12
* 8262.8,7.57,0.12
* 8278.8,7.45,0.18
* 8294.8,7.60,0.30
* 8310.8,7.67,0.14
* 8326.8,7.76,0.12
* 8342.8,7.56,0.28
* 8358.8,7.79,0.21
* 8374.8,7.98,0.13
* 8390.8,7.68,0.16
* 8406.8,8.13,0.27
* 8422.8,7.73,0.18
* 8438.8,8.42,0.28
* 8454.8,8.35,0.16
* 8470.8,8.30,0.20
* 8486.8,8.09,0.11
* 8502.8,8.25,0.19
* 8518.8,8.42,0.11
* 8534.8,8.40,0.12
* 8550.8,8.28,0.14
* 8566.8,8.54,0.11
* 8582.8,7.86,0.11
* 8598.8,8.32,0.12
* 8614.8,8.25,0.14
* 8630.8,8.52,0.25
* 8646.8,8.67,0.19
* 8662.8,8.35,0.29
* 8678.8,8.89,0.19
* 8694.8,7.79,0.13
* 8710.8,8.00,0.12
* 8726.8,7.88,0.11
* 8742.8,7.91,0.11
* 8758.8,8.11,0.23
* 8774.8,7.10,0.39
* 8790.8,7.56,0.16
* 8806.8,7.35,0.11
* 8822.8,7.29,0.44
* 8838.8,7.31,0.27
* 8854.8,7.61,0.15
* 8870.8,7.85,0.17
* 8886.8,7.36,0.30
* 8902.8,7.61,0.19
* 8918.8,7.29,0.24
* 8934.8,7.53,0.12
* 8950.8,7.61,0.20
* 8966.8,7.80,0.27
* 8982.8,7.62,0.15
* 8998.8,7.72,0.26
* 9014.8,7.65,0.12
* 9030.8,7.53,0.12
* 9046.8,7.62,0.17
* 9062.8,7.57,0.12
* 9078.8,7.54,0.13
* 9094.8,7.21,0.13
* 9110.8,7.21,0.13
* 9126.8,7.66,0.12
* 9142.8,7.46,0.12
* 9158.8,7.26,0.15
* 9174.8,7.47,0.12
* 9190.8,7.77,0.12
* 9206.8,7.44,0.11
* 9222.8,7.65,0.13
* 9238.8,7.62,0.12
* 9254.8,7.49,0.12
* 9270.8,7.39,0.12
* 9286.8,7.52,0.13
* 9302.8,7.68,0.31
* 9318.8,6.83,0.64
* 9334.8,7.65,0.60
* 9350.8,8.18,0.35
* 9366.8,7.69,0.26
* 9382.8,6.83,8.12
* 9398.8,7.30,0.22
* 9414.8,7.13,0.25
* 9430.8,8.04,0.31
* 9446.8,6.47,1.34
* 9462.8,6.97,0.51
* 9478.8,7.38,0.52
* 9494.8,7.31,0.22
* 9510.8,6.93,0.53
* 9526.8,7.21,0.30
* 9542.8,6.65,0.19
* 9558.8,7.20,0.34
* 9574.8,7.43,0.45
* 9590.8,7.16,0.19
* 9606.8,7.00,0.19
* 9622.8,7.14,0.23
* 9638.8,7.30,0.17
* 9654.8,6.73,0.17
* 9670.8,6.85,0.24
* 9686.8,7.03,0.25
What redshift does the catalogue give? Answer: 0.15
